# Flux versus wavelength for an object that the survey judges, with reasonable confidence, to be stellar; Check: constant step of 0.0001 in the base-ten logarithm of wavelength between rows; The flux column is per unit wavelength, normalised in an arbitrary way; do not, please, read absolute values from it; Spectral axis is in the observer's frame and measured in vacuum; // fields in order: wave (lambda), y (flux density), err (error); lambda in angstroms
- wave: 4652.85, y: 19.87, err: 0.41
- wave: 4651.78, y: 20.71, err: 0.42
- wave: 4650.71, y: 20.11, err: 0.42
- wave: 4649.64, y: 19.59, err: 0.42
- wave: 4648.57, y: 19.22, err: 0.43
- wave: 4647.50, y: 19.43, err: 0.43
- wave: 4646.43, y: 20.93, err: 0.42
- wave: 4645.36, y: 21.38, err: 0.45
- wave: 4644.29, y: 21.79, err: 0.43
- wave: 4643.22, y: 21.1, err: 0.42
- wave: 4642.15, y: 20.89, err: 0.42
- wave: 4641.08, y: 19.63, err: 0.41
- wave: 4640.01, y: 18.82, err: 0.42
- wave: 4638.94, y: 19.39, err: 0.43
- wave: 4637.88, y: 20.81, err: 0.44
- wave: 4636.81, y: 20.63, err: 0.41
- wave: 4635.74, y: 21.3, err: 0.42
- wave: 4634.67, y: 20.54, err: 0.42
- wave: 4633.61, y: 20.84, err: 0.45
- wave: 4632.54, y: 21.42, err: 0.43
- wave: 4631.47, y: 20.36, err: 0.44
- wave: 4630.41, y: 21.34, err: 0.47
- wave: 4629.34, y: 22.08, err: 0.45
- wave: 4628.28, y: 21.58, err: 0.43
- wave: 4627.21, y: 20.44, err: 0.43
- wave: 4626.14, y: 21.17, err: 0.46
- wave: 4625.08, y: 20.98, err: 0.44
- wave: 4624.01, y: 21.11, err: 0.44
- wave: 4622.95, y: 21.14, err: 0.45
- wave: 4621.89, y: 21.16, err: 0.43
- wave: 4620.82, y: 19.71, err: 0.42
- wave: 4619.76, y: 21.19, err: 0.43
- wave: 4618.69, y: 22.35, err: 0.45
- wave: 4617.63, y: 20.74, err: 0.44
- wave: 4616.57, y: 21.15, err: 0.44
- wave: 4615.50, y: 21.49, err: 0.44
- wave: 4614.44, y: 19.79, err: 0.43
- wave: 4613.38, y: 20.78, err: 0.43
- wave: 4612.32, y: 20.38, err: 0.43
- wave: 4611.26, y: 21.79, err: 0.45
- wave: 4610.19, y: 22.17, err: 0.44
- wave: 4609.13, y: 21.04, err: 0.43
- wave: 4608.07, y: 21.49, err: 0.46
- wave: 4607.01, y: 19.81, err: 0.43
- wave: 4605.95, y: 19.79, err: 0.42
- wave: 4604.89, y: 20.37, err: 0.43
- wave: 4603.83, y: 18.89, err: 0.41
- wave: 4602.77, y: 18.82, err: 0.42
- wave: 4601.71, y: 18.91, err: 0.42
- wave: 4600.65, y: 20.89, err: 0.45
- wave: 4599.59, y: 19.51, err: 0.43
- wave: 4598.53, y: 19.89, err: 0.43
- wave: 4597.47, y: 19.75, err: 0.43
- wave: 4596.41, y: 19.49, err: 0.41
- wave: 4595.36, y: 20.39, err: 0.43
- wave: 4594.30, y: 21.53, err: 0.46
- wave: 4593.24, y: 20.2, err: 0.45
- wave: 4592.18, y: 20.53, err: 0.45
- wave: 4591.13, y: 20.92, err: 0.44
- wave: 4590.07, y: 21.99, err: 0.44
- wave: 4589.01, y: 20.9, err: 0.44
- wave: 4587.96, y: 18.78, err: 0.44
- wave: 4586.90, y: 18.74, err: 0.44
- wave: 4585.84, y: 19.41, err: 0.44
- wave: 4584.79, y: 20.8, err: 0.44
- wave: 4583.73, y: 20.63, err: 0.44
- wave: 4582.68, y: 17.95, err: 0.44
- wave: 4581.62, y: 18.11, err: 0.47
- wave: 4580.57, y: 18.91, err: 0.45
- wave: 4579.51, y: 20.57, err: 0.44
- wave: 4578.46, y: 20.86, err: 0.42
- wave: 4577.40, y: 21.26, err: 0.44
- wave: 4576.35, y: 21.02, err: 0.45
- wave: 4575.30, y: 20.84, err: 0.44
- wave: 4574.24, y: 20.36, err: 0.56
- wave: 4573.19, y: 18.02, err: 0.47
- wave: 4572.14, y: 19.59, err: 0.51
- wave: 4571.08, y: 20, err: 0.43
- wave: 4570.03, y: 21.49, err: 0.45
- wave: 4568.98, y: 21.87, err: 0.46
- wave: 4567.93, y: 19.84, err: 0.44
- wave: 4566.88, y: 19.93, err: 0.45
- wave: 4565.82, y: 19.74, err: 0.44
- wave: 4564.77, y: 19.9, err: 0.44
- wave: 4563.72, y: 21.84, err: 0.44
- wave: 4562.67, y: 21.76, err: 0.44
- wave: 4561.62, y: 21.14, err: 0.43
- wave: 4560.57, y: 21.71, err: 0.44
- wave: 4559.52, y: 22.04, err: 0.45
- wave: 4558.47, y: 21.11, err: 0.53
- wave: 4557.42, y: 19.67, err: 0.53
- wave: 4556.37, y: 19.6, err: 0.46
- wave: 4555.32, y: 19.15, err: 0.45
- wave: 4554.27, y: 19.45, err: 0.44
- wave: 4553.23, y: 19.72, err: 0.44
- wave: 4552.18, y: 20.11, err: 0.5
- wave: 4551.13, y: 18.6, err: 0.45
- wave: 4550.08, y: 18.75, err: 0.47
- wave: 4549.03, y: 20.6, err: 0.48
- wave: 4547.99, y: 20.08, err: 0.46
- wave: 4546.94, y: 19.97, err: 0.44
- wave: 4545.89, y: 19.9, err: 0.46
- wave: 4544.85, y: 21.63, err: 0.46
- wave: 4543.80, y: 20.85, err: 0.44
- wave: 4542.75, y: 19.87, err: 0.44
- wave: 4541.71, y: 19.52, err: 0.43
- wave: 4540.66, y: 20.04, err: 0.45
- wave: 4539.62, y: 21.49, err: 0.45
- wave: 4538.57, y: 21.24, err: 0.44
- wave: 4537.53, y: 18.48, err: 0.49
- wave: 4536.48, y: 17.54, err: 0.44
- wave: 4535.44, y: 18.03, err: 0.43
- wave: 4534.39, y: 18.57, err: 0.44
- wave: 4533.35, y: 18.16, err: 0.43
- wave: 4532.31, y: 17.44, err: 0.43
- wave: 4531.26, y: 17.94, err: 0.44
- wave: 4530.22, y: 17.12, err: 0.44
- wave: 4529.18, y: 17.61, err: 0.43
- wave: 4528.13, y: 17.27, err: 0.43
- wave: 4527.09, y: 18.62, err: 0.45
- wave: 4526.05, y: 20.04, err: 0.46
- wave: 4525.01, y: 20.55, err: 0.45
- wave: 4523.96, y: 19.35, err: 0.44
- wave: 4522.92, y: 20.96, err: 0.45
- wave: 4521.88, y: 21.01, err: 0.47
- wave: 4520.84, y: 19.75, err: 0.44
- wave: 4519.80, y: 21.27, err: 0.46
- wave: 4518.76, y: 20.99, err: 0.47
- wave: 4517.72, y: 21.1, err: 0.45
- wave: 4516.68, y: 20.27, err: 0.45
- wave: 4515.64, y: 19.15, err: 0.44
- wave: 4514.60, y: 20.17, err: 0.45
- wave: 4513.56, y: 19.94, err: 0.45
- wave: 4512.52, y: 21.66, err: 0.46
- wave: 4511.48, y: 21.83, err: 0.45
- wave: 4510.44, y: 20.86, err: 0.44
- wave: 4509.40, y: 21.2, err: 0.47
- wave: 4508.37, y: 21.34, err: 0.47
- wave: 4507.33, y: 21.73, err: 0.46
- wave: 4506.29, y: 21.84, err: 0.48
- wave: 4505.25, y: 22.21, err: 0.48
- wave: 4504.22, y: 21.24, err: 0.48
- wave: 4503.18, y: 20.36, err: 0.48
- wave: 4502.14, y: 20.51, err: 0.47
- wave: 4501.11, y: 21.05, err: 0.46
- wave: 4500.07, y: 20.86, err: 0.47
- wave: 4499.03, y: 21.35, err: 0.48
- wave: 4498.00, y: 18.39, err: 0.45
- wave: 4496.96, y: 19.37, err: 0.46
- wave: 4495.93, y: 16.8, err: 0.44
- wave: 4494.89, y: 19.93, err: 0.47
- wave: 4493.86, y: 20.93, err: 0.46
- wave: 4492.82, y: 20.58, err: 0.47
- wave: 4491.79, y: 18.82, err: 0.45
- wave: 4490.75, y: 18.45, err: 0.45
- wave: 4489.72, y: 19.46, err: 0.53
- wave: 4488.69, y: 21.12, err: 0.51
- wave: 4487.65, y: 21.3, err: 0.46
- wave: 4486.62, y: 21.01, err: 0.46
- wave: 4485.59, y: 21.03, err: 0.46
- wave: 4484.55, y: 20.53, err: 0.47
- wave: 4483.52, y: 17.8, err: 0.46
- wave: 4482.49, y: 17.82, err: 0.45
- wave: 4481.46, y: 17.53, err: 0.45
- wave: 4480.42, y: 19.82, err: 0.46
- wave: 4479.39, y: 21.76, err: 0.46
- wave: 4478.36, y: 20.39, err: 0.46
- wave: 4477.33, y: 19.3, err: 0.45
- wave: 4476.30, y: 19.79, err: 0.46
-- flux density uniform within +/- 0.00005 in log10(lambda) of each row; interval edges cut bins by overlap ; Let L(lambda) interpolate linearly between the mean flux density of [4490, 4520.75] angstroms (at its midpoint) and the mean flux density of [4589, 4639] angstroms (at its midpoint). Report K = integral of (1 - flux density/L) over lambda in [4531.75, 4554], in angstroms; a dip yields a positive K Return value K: 1.1 angstroms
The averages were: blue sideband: 20.5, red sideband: 20.7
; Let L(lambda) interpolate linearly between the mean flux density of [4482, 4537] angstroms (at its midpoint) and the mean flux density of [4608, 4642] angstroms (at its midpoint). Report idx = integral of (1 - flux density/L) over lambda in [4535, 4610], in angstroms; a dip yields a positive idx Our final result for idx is 1.2 angstroms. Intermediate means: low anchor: 19.9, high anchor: 20.9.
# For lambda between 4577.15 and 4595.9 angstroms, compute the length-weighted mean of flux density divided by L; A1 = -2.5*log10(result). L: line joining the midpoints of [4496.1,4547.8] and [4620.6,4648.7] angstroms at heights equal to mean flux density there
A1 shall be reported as 0.02 mag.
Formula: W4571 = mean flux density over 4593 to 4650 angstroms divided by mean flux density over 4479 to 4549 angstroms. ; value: 1.0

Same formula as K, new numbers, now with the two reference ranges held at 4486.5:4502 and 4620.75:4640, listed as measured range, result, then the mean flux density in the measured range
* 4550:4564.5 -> 0.00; 20.4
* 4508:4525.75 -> -0.49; 20.7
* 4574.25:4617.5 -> 0.76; 20.3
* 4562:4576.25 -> 0.02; 20.4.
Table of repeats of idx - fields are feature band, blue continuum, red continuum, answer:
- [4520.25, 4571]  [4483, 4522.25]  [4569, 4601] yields 1.2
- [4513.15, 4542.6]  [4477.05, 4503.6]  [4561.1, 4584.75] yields 0.9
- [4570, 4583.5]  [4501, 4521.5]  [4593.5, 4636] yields 0.6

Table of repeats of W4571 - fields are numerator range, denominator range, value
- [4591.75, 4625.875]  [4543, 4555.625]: 1.03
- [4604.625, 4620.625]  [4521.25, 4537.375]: 1.12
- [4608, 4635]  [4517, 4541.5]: 1.09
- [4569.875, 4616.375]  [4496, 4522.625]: 0.97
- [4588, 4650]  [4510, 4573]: 1.03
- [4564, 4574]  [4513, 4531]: 1.02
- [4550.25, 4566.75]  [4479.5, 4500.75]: 1.03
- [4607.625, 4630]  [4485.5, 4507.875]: 1.04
